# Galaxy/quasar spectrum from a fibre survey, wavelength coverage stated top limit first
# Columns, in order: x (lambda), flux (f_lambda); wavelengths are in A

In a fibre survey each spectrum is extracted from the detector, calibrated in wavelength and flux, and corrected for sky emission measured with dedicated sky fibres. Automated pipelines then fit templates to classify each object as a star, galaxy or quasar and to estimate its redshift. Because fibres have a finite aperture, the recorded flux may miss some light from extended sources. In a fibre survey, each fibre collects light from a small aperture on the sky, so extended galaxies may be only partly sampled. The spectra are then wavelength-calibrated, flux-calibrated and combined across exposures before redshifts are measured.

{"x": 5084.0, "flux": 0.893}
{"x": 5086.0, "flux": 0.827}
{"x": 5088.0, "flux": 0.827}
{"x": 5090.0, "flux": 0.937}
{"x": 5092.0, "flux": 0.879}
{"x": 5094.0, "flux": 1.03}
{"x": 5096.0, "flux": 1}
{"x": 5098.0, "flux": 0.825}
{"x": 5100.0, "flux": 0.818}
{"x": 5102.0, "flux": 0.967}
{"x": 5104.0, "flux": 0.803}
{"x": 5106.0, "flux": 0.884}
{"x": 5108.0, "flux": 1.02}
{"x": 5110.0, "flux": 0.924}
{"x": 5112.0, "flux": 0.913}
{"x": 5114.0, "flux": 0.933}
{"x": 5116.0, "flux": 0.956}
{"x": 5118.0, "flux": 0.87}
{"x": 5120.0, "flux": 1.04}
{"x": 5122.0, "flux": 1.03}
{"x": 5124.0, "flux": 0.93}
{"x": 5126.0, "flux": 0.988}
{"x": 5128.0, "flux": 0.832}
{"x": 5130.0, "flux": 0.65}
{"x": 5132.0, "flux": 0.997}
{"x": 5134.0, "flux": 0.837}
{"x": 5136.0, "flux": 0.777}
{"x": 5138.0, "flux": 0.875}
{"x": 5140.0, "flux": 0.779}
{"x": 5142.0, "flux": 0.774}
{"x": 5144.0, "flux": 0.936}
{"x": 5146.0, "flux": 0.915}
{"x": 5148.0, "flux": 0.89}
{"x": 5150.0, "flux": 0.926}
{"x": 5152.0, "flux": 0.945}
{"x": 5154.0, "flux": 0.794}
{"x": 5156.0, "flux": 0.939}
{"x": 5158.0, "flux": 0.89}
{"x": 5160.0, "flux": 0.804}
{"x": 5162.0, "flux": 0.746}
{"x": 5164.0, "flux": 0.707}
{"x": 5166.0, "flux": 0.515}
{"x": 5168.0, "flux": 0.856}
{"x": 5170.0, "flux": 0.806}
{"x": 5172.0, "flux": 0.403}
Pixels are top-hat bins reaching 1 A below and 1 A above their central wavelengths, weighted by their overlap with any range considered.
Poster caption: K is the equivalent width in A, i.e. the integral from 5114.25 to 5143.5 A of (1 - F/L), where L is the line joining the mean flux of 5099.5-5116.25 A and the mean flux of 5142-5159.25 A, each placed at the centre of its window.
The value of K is 0.7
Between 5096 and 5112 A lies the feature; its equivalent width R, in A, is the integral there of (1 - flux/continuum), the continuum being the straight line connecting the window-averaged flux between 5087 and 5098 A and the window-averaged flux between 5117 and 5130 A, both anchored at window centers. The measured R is 0.4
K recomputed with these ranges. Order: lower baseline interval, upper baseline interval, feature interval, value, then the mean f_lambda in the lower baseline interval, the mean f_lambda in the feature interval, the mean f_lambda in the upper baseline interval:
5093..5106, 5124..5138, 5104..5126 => -1.6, 0.905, 0.945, 0.855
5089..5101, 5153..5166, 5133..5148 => -0.3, 0.915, 0.845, 0.79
